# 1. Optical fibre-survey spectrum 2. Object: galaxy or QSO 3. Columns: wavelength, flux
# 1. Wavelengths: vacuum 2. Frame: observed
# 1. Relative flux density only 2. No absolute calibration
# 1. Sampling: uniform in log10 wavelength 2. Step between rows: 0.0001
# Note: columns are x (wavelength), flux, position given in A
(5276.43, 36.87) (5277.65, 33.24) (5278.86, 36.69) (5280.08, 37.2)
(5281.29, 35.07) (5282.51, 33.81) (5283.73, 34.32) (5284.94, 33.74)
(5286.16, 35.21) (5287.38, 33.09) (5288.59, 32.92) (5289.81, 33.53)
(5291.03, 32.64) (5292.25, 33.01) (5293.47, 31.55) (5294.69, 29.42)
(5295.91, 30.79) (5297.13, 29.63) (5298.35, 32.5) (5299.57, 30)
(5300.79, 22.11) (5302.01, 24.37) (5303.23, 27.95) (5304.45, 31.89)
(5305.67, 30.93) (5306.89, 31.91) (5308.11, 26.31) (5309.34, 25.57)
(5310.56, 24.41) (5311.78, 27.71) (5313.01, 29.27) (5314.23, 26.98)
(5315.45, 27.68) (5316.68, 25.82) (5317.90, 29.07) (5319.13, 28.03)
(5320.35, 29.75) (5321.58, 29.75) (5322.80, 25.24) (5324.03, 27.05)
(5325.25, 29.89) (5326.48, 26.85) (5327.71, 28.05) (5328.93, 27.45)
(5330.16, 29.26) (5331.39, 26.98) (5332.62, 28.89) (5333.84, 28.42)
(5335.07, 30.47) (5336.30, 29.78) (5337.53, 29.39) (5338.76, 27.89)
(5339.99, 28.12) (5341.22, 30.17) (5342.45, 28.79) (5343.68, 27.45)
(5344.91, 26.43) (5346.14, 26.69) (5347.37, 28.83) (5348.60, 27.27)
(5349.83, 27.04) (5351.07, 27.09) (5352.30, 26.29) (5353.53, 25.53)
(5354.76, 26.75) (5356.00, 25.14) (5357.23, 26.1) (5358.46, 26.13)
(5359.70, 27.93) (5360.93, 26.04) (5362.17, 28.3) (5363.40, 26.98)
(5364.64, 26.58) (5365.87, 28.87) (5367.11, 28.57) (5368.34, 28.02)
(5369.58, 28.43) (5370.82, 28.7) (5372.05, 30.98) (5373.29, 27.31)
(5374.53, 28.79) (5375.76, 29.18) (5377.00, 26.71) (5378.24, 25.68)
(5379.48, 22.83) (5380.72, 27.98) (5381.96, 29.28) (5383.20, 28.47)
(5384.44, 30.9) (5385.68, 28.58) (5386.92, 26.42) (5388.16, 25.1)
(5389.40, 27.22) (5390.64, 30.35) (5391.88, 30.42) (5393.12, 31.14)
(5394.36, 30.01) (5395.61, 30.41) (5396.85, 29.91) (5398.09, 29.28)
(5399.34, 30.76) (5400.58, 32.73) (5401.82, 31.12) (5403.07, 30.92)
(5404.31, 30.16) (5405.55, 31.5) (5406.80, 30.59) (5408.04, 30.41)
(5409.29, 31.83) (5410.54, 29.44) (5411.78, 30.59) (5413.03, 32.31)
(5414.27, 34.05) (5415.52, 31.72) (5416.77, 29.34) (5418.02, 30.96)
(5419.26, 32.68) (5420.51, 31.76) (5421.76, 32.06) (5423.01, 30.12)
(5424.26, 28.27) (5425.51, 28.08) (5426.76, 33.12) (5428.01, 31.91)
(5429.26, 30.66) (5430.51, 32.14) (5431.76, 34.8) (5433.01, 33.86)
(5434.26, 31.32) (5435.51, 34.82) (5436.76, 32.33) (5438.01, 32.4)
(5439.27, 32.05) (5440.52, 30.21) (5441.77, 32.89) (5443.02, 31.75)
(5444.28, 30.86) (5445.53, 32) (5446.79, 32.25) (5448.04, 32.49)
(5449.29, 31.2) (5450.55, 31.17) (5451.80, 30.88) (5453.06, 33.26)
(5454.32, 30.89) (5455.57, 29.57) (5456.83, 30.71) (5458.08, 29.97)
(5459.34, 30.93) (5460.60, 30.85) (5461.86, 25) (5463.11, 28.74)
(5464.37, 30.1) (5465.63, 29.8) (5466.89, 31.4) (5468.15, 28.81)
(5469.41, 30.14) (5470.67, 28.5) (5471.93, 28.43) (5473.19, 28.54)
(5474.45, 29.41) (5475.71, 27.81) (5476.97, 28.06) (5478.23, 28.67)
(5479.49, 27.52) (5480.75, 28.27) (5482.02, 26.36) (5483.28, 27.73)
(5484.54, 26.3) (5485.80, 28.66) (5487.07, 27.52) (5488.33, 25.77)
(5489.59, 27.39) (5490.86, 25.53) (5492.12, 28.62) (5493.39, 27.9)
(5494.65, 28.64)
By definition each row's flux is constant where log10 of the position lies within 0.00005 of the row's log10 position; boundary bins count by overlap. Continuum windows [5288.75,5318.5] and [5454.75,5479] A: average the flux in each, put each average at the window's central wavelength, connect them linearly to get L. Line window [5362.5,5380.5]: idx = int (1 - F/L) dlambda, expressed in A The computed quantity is 0.9 A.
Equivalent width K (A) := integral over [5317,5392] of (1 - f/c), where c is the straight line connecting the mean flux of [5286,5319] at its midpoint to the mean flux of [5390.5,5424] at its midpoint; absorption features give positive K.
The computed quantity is 5.7 A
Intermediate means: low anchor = 29.4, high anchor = 31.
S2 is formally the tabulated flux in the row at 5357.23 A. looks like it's 26.1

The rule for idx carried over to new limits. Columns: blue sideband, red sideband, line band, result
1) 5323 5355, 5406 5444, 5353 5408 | 2.3 A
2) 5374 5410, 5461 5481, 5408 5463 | -4.5 A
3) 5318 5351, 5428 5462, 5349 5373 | 1.4 A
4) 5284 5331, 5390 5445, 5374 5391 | 1.7 A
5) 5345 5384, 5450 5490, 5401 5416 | -1.7 A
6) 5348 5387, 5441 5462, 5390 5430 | -2.2 A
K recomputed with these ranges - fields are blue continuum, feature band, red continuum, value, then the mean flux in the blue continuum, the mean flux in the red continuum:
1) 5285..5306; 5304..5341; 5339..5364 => 0.9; 30.8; 27.2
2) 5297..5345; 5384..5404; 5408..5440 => 0.6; 28.2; 31.7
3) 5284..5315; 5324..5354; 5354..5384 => 0.5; 29.9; 27.5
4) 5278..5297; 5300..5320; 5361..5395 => 2.8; 33.4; 28.2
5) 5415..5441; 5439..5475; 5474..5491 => -1.2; 31.7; 27.5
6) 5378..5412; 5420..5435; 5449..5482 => -1.1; 29.5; 29.5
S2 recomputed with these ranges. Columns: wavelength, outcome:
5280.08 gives 37.2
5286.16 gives 35.21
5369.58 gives 28.43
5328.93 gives 27.45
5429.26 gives 30.66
